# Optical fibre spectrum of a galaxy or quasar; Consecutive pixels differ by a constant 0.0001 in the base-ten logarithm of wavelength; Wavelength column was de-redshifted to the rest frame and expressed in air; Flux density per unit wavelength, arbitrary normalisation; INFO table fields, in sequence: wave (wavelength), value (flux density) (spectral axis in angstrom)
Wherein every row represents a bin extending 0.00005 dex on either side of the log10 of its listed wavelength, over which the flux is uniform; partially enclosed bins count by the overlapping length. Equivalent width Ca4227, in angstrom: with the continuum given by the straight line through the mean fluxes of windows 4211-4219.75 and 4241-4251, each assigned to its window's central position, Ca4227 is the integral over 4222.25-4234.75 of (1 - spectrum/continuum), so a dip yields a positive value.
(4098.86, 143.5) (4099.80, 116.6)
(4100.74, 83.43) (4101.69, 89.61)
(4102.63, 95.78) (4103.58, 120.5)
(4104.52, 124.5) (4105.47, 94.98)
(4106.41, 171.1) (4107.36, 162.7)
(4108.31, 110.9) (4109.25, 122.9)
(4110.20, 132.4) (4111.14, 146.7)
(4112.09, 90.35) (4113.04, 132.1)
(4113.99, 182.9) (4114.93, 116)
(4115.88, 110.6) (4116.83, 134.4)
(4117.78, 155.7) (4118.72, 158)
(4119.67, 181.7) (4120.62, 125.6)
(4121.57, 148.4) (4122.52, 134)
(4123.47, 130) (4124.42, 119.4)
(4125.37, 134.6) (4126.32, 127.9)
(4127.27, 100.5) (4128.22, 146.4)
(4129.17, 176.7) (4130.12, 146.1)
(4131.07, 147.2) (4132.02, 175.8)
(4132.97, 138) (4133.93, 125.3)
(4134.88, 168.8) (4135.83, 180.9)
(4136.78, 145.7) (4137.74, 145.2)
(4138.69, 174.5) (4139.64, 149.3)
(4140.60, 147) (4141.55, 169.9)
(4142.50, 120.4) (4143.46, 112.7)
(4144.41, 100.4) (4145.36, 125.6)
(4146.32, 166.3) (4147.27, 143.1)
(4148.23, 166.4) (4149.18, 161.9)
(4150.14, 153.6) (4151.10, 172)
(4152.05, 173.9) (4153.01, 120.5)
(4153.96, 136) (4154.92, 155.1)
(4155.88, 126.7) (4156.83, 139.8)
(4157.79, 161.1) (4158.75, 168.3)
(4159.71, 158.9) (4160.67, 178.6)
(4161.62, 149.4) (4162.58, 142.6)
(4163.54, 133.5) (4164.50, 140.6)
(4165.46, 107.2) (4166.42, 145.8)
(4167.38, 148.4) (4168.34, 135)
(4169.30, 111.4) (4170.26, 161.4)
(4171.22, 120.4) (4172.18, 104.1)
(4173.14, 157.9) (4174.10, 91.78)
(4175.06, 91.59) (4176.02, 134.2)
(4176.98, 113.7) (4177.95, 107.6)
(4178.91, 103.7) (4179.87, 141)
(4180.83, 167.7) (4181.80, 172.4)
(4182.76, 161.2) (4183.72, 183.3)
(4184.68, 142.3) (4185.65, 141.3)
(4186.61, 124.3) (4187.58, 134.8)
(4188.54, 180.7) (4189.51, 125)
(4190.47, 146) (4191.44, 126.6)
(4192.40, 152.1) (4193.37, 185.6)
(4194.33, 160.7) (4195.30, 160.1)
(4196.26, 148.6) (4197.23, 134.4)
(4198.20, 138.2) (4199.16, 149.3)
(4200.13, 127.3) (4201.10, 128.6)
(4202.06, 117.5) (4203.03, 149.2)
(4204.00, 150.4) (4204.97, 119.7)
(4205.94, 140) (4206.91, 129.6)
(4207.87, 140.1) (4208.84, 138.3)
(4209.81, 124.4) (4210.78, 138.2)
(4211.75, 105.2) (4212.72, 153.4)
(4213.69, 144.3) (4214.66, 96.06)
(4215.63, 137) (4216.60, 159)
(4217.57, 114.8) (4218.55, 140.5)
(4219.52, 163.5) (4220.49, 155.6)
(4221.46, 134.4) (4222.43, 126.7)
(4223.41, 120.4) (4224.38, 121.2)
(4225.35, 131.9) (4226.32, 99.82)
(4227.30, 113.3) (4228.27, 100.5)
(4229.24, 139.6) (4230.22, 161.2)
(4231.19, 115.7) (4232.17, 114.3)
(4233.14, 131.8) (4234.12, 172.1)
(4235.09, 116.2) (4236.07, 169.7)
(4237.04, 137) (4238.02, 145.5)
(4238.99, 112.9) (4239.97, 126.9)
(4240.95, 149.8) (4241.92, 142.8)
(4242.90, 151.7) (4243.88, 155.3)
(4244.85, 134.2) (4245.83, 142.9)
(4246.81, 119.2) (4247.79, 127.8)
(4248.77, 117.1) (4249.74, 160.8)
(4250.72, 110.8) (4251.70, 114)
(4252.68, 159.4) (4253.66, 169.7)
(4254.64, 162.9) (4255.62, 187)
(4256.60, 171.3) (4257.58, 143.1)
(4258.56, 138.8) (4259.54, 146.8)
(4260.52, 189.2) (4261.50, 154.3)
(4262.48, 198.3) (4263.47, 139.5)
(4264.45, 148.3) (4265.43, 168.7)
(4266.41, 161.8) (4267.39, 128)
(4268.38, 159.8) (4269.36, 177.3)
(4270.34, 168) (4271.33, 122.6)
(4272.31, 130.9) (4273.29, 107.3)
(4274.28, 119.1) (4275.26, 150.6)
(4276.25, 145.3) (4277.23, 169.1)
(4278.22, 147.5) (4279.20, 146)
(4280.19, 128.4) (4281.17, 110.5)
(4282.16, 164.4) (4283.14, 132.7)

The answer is 0.8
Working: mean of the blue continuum 134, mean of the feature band 127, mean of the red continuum 137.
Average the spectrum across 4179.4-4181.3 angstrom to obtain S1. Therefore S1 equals 155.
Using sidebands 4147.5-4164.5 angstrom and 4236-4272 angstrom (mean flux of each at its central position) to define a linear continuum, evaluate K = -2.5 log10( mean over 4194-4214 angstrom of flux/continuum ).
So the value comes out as 0.10 mag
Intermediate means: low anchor 152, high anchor 149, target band 138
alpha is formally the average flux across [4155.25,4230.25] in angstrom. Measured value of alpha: 137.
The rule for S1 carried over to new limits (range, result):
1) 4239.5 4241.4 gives 138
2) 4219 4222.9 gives 145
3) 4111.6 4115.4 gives 130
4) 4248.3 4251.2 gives 130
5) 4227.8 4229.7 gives 120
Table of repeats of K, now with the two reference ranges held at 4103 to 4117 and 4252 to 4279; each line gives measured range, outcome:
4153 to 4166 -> -0.06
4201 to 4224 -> 0.09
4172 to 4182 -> 0.12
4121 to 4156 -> -0.08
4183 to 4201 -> -0.04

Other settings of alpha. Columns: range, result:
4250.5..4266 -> 157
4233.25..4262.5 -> 147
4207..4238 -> 133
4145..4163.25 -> 153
